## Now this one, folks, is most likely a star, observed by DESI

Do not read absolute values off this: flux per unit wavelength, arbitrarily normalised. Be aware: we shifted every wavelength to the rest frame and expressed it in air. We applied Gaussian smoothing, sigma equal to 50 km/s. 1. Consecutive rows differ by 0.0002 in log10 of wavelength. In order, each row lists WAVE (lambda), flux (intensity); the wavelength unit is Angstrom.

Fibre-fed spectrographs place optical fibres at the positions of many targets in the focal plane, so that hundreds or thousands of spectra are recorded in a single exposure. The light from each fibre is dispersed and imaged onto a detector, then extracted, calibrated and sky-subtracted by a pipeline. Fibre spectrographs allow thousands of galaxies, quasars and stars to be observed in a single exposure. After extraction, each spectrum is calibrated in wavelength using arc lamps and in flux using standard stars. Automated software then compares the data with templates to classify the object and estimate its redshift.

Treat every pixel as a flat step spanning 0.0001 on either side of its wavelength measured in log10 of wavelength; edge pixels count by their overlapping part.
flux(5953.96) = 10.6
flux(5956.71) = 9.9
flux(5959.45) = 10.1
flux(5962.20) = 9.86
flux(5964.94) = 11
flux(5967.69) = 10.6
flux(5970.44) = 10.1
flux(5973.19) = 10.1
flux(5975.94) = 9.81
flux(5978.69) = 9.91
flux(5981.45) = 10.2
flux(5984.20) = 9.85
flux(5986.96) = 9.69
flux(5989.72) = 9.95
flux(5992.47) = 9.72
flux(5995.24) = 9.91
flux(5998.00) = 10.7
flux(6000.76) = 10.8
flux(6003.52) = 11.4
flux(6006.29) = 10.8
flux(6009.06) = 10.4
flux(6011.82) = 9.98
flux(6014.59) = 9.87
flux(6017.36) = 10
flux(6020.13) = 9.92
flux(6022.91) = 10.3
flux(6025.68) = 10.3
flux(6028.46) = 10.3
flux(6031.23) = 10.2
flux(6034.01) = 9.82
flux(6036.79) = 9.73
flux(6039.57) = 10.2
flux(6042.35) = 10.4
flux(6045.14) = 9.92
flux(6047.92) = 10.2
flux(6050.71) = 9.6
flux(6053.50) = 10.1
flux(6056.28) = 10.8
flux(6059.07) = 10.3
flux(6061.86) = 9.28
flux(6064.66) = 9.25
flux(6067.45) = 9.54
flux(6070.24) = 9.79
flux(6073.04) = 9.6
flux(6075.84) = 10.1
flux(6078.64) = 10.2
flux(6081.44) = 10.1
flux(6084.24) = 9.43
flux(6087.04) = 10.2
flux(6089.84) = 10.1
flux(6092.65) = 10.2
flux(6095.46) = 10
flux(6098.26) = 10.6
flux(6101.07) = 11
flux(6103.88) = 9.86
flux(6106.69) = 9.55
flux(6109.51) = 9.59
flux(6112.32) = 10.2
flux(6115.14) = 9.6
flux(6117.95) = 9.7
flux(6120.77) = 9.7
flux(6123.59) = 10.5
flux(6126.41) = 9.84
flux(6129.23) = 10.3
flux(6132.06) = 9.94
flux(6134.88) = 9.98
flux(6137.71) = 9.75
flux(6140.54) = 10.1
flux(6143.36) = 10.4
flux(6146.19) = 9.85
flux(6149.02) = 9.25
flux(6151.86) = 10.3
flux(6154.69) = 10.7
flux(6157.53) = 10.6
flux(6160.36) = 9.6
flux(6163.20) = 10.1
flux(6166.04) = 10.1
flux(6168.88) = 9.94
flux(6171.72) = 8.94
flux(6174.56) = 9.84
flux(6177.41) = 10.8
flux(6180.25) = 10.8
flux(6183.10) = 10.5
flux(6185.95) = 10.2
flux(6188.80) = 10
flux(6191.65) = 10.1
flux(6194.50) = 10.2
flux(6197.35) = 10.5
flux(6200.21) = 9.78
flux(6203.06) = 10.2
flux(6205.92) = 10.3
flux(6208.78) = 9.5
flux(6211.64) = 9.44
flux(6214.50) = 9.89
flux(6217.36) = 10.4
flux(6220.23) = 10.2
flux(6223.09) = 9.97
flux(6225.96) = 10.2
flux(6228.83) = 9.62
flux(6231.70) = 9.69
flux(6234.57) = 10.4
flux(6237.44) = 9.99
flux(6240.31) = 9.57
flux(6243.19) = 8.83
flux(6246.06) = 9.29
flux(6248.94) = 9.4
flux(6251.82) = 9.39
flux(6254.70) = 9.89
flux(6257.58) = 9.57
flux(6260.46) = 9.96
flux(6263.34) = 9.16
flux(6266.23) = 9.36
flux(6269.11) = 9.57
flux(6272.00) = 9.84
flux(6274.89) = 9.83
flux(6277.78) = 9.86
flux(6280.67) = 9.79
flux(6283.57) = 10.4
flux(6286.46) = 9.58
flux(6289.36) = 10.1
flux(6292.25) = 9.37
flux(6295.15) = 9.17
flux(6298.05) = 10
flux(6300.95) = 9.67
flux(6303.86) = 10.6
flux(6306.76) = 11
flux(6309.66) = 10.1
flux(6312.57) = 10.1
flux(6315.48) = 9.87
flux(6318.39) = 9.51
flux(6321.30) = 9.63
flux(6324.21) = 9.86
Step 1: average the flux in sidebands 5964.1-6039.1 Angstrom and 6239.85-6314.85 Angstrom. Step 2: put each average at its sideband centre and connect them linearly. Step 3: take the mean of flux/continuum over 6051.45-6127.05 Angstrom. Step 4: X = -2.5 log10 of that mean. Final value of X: 0.01 mag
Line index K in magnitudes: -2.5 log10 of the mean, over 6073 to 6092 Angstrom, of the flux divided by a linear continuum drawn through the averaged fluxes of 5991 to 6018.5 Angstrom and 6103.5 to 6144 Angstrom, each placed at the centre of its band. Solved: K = 0.01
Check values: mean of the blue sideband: 10.4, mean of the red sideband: 9.93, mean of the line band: 10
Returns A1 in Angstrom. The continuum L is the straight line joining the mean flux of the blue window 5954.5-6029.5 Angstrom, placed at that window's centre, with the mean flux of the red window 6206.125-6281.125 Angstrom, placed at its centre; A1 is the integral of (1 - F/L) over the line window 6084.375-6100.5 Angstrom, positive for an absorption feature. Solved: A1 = -0.3 Angstrom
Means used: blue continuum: 10.2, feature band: 10.2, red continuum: 9.72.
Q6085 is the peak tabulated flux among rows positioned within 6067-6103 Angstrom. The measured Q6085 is 11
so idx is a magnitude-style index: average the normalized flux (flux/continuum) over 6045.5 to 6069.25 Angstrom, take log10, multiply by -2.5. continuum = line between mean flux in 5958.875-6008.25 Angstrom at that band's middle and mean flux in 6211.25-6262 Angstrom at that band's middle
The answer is 0.02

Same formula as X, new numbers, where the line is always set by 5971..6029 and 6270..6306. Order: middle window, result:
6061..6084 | 0.04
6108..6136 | 0.01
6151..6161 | -0.04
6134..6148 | 0.00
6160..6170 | 0.00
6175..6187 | -0.06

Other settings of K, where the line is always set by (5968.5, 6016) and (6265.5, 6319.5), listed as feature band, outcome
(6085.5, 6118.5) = 0.003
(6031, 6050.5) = 0.013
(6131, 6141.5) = 0.012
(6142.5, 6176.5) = 0.006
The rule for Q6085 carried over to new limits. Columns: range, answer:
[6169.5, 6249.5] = 10.8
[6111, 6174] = 10.7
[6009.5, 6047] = 10.4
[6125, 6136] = 10.3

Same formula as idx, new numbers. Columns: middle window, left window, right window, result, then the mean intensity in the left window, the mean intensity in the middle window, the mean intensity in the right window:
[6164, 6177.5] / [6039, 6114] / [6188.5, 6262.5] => 0.01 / 10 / 9.84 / 9.85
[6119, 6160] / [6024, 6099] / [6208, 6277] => -0.02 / 10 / 10.1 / 9.71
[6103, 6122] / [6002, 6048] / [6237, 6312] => 0.03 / 10.2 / 9.74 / 9.74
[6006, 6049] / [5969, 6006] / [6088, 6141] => 0.00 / 10.2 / 10.1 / 10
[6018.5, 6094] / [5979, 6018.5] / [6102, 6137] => 0.01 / 10.2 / 9.99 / 9.91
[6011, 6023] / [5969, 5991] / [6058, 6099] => -0.01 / 9.95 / 9.98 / 9.9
